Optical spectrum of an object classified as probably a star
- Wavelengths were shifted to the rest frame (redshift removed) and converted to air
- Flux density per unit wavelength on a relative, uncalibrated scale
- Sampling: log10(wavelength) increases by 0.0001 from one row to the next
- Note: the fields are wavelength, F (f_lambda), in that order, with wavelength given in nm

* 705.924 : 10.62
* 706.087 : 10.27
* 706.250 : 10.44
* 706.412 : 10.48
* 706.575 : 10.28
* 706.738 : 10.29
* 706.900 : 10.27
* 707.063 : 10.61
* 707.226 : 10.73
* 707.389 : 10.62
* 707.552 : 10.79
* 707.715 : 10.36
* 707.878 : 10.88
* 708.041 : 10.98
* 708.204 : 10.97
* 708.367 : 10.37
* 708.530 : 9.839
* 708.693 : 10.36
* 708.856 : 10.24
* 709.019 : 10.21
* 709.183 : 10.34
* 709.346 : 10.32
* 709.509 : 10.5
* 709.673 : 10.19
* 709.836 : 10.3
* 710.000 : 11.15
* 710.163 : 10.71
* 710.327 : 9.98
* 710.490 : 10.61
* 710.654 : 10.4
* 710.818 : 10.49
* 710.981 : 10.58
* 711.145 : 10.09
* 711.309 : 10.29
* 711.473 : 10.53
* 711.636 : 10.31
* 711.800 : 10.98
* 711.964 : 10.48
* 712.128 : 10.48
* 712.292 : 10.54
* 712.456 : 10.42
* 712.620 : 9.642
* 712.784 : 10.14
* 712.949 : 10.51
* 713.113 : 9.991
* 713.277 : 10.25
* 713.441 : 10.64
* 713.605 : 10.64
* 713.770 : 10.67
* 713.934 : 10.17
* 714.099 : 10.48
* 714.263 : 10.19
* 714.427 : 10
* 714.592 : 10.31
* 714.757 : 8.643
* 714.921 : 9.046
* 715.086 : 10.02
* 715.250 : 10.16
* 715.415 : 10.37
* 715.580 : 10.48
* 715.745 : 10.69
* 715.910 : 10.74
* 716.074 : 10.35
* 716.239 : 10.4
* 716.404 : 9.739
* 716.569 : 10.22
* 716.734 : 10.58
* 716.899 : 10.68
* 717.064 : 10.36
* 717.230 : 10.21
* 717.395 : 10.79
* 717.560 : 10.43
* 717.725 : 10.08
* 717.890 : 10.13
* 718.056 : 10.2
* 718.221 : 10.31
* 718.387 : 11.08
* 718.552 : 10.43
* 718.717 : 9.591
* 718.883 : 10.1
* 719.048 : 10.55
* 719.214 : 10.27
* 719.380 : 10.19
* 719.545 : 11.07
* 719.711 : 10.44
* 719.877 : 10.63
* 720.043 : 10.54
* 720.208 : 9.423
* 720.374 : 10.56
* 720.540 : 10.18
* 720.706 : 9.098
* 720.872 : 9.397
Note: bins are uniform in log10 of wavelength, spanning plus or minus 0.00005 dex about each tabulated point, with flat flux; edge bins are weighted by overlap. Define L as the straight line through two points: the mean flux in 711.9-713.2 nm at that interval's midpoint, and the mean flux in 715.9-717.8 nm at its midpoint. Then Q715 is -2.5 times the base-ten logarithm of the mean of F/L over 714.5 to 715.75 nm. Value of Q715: 0.04 mag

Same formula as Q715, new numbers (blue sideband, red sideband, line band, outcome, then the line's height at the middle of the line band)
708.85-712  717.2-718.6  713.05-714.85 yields 0.03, 10.4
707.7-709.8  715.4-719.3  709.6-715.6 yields 0.01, 10.4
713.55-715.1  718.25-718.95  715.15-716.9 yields -0.03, 10.1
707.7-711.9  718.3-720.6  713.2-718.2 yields 0.02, 10.4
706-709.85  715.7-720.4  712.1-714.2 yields 0.01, 10.4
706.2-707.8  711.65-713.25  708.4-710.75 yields 0.01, 10.4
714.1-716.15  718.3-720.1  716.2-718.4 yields -0.01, 10.3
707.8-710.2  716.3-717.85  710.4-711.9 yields 0.00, 10.4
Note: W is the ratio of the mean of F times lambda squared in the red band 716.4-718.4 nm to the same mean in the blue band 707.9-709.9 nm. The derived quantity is 1.02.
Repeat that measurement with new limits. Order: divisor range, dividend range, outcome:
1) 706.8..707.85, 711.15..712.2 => 1.00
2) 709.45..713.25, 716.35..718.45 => 1.01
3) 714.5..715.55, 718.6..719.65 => 1.06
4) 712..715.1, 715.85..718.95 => 1.03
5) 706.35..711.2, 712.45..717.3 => 0.99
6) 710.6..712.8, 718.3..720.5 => 1.02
